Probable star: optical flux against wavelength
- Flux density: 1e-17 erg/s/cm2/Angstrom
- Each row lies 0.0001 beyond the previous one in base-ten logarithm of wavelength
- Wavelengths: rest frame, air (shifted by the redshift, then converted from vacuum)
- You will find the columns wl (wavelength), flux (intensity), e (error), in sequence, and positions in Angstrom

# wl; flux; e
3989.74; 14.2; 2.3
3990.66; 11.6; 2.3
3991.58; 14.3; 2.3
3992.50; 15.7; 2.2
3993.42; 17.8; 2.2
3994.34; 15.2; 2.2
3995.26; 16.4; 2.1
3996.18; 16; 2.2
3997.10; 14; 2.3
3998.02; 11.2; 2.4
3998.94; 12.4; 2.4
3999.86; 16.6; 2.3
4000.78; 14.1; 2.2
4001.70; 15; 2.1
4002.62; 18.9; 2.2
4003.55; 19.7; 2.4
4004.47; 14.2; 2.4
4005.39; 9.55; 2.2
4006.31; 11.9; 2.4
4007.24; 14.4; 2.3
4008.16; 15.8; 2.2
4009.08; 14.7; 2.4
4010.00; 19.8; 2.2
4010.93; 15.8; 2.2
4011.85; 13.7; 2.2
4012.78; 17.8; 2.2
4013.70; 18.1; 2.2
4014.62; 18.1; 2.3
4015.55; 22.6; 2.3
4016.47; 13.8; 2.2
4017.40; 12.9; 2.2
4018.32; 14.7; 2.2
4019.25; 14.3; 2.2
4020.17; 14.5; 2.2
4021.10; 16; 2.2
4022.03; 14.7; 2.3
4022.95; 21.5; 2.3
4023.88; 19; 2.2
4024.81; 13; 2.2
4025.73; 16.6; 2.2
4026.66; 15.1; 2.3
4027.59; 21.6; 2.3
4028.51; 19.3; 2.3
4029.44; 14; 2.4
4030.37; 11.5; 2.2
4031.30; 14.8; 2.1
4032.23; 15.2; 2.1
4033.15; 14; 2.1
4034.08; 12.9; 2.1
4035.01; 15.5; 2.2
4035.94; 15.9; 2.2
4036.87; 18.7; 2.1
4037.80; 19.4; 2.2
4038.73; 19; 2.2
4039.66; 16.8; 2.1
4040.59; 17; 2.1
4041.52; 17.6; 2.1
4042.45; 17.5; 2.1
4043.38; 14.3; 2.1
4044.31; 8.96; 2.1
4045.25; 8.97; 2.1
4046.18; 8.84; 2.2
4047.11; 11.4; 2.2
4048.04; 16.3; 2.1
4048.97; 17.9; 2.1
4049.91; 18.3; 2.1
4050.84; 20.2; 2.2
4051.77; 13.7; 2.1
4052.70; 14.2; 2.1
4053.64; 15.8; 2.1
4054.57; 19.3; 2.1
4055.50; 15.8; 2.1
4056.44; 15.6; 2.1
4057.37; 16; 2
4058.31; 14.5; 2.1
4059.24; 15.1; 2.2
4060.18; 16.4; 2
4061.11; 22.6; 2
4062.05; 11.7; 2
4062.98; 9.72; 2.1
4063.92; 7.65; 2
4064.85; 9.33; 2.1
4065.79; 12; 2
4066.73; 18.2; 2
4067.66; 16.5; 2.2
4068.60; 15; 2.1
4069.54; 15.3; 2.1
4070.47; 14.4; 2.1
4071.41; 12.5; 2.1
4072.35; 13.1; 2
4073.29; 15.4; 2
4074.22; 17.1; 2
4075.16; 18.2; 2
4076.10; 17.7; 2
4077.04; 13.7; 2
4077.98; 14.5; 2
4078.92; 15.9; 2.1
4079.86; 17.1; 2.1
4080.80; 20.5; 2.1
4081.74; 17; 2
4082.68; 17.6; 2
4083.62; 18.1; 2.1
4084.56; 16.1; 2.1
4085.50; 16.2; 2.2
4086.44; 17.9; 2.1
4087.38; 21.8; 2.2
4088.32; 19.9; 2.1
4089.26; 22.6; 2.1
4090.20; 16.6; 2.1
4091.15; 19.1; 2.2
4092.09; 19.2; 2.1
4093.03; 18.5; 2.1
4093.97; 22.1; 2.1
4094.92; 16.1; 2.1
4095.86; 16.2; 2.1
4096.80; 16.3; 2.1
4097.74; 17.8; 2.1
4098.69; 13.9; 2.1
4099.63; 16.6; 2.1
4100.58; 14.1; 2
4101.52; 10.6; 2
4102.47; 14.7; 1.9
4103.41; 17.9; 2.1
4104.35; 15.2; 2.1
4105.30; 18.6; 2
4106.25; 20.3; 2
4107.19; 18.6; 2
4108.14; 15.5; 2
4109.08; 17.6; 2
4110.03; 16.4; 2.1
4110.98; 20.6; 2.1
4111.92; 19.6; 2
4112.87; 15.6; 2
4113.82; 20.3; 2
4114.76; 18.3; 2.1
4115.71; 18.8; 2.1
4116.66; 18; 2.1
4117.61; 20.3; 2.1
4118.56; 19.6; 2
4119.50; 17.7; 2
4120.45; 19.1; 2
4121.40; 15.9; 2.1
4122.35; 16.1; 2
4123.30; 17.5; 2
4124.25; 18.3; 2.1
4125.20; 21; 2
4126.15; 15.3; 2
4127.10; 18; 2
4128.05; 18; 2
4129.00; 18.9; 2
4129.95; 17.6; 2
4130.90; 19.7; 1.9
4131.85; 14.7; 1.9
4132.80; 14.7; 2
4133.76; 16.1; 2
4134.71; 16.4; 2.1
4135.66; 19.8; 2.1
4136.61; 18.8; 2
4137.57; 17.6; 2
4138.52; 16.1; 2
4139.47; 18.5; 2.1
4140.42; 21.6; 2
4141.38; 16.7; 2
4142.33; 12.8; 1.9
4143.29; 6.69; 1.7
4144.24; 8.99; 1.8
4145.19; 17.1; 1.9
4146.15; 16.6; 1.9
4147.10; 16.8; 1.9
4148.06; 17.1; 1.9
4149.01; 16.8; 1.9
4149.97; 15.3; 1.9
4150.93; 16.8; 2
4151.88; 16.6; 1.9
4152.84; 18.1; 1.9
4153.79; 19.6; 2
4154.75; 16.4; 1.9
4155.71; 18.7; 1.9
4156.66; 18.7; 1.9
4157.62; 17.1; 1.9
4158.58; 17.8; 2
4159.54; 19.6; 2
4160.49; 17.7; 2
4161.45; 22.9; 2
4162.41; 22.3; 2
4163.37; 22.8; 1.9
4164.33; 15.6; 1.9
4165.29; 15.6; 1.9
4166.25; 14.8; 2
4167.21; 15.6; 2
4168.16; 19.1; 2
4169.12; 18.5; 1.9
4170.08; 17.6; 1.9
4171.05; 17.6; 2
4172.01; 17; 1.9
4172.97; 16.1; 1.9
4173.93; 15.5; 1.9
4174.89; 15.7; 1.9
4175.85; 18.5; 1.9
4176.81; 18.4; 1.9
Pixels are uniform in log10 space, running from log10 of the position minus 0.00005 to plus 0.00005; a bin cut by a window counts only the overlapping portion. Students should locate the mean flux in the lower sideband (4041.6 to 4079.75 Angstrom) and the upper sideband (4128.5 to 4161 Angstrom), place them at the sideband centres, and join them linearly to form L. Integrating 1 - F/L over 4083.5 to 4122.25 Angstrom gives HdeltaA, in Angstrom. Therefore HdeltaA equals -4.7 Angstrom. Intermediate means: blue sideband 14.8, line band 17.7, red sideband 16.8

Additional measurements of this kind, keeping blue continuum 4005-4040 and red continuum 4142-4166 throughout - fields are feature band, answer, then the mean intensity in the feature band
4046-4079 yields 2.5 Angstrom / 15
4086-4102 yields -1.0 Angstrom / 17.6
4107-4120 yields -1.3 Angstrom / 18.3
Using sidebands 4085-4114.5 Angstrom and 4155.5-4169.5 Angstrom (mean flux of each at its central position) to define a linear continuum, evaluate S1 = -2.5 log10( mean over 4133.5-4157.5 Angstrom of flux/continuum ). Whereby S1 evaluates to 0.10 mag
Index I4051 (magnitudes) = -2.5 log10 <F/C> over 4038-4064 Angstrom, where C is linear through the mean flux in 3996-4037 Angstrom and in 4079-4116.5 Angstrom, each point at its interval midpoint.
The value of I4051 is 0.09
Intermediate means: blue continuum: 15.6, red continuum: 17.7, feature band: 15.2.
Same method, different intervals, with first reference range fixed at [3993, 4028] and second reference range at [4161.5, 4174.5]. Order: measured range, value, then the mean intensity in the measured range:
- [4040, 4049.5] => 0.17 mag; 13.9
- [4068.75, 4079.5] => 0.09 mag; 15.3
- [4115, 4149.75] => 0.01 mag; 17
